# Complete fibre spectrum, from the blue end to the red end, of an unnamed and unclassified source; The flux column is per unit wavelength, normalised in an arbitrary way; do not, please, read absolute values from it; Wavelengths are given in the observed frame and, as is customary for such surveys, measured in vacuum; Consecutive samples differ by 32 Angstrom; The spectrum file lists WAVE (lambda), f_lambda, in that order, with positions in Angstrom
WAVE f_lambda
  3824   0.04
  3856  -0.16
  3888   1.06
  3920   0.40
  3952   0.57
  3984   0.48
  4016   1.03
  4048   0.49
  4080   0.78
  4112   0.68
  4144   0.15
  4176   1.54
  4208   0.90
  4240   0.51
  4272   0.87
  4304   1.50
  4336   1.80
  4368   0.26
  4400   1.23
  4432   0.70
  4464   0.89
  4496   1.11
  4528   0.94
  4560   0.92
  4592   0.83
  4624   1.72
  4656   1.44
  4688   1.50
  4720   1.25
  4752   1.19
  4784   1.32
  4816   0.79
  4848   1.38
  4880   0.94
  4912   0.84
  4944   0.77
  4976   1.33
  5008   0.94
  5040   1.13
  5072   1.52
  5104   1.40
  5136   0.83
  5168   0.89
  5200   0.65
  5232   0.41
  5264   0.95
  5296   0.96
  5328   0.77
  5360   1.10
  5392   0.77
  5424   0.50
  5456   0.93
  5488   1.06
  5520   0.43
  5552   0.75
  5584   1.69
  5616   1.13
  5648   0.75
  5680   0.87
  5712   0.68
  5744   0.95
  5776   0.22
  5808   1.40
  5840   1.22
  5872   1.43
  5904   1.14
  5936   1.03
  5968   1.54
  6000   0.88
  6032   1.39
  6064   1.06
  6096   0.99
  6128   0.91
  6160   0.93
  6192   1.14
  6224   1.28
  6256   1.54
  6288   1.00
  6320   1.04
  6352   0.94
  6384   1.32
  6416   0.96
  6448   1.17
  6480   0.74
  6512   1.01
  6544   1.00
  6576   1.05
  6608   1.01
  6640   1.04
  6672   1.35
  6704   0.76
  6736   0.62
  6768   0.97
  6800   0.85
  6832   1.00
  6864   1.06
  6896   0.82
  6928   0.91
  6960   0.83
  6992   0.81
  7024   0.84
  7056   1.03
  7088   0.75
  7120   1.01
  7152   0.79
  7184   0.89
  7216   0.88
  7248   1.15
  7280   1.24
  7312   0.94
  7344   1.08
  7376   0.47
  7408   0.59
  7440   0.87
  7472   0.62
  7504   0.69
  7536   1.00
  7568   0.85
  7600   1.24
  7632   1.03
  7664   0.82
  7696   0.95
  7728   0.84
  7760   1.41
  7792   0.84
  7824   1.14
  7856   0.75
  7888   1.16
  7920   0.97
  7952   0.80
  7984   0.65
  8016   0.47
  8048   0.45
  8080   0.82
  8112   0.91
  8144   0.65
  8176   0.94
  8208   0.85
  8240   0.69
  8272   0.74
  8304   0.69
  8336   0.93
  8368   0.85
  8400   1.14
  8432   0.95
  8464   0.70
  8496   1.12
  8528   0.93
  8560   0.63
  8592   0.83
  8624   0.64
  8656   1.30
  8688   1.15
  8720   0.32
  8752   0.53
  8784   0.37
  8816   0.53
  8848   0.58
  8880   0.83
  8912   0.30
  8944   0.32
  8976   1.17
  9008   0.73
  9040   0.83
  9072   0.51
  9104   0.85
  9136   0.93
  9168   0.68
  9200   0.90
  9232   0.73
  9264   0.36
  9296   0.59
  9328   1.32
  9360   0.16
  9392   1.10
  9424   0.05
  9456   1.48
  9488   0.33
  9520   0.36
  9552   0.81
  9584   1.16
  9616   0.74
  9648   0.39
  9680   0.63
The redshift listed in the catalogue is 0.12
